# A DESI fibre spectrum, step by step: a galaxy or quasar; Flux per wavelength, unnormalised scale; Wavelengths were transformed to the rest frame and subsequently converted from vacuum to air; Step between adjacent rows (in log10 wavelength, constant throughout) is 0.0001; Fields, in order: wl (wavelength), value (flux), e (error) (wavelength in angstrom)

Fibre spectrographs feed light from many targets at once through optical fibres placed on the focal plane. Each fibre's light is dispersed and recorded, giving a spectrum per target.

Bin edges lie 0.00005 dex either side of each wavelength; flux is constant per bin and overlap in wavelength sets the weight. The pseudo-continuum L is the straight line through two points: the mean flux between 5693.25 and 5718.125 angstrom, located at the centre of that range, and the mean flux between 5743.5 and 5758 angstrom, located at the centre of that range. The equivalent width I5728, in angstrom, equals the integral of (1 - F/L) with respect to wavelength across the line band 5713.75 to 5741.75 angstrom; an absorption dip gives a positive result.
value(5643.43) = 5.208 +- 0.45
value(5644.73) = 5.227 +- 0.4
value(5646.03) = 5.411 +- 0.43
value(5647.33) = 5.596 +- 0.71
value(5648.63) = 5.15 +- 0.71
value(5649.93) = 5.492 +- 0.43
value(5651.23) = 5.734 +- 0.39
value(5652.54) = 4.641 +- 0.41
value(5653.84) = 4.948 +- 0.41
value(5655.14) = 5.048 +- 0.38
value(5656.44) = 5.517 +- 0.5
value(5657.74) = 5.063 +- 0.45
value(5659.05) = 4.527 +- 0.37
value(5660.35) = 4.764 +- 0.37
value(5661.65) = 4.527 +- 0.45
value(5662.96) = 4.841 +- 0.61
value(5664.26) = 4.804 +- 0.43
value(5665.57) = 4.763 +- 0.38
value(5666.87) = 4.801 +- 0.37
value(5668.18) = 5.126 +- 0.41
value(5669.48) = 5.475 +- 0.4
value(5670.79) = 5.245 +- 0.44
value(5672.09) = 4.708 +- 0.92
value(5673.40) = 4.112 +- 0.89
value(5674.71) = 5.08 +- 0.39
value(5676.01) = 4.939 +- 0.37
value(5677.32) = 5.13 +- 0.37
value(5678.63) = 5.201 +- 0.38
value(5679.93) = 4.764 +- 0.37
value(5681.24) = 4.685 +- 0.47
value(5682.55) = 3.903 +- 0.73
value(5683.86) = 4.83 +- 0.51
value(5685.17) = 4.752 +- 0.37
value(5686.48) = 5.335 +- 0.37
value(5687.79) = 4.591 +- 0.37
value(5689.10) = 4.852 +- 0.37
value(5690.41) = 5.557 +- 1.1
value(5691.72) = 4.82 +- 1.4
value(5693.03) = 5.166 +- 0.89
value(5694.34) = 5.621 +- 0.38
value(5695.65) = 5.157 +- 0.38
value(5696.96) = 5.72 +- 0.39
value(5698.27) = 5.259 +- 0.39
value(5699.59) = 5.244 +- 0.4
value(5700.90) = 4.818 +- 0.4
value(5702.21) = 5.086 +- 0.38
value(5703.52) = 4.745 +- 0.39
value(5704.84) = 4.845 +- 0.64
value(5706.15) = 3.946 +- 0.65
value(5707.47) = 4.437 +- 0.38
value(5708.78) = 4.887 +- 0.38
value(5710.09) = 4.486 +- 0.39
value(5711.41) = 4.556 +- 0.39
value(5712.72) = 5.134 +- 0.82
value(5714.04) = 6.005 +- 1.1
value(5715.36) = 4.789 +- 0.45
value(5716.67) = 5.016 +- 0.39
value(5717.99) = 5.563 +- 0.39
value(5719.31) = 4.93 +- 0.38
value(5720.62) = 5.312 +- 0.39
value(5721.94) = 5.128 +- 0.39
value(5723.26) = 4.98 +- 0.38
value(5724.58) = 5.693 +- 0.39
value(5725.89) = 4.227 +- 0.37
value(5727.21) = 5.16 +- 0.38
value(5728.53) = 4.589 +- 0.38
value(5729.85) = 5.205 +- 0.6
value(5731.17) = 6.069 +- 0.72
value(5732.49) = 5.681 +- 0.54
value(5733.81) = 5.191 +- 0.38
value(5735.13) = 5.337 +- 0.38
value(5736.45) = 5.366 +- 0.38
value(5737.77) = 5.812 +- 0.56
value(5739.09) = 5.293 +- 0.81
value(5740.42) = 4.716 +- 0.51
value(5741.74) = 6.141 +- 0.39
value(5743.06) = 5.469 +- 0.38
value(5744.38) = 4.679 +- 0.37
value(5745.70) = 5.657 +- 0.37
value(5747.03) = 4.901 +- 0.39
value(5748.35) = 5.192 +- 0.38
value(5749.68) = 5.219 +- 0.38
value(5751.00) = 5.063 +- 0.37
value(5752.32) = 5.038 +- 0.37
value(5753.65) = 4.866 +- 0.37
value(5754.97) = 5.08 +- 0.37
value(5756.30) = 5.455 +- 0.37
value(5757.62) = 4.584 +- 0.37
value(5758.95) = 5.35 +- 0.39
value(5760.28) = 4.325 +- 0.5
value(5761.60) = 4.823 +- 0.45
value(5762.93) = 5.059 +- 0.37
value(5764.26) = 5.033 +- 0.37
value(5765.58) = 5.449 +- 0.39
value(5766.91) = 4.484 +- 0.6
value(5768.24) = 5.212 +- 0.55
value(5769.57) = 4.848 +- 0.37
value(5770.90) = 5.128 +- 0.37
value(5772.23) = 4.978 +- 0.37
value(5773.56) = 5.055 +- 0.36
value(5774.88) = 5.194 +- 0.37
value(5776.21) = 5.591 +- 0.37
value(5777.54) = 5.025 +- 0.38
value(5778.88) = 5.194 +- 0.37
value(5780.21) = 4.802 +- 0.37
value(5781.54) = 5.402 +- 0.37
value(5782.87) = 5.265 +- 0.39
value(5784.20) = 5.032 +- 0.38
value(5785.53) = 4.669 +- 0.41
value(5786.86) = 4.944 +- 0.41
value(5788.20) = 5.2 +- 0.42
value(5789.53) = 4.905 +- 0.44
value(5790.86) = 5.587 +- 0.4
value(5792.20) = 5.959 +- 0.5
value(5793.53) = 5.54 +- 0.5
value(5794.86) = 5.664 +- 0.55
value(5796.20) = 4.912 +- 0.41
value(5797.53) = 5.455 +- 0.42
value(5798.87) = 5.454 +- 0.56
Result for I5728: -1.2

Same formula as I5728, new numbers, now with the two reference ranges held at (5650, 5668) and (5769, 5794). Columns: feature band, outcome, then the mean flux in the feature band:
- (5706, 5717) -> 0.4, 4.84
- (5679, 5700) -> -0.1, 5.02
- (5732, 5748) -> -0.8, 5.35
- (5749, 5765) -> 0.4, 4.99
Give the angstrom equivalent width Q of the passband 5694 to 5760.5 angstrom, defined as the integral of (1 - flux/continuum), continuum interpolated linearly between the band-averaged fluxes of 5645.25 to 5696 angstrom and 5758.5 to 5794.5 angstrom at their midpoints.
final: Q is -0.8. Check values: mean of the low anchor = 4.99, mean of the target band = 5.12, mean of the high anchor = 5.12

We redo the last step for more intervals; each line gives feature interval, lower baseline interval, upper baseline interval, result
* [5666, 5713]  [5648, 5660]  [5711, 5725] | 2.2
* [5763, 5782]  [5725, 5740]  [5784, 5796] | 0.6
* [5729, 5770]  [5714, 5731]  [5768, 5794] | -0.3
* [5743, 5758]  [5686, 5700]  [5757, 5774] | -0.3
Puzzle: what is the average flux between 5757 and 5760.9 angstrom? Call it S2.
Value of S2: 4.75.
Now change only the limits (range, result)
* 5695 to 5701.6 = 5.24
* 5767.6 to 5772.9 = 5.04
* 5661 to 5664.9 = 4.72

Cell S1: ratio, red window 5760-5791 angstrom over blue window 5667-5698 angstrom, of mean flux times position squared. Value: 1.05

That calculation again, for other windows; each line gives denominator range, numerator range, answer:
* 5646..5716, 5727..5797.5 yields 1.07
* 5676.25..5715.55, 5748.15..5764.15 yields 1.03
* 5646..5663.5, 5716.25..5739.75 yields 1.06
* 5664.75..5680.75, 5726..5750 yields 1.10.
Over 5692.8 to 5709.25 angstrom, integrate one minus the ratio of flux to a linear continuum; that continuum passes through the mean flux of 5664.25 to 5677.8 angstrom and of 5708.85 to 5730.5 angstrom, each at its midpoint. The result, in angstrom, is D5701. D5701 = 0.0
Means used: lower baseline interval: 4.93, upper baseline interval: 5.04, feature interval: 4.99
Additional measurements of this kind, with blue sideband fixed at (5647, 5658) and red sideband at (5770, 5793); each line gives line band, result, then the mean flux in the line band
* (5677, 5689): 1.0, 4.79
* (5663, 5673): 0.5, 4.96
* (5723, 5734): 0.0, 5.21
